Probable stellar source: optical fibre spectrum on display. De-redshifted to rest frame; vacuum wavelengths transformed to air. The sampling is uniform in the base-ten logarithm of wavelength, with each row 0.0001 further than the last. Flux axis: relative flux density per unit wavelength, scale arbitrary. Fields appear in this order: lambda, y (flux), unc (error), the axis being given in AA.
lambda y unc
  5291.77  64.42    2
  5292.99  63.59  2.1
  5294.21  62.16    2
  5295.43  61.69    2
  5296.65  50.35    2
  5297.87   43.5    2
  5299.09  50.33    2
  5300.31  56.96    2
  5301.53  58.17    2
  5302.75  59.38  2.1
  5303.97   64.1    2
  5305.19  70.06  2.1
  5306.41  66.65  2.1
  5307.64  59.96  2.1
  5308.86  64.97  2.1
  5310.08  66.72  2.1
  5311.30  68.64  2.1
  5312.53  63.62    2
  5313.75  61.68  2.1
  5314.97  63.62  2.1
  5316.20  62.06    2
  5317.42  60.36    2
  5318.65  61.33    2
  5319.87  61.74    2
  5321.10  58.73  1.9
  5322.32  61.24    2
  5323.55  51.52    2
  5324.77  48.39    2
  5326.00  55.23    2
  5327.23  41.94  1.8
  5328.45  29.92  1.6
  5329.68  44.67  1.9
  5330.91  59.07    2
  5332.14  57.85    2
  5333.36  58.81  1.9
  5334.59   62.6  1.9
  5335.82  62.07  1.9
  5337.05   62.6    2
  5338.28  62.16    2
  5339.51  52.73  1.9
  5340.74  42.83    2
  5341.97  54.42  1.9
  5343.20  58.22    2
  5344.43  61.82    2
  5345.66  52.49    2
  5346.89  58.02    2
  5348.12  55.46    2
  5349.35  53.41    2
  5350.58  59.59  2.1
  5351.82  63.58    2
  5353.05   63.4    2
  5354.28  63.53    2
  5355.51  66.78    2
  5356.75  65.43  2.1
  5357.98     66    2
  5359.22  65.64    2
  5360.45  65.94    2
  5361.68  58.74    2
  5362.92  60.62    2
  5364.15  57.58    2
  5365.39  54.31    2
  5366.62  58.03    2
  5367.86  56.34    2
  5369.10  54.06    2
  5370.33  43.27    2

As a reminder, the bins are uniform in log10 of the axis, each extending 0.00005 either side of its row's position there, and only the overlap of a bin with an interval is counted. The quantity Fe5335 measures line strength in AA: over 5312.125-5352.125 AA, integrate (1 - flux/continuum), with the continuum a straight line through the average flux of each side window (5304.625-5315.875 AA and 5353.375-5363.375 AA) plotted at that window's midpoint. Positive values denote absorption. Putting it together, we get 5.1 AA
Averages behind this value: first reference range 65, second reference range 64.1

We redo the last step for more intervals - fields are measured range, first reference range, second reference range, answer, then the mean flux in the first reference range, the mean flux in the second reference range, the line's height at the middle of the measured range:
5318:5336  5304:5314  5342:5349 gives 2.1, 65.3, 56.9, 61.2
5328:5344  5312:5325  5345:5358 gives 1.4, 59.8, 60.5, 60.2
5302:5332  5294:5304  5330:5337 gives -0.5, 55.6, 59.6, 57.7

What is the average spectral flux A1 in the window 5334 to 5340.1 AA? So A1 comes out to 60.4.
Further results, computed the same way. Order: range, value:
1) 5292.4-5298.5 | 56.2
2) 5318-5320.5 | 61.4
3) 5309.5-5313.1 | 66.3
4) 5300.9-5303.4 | 58.9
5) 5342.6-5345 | 60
